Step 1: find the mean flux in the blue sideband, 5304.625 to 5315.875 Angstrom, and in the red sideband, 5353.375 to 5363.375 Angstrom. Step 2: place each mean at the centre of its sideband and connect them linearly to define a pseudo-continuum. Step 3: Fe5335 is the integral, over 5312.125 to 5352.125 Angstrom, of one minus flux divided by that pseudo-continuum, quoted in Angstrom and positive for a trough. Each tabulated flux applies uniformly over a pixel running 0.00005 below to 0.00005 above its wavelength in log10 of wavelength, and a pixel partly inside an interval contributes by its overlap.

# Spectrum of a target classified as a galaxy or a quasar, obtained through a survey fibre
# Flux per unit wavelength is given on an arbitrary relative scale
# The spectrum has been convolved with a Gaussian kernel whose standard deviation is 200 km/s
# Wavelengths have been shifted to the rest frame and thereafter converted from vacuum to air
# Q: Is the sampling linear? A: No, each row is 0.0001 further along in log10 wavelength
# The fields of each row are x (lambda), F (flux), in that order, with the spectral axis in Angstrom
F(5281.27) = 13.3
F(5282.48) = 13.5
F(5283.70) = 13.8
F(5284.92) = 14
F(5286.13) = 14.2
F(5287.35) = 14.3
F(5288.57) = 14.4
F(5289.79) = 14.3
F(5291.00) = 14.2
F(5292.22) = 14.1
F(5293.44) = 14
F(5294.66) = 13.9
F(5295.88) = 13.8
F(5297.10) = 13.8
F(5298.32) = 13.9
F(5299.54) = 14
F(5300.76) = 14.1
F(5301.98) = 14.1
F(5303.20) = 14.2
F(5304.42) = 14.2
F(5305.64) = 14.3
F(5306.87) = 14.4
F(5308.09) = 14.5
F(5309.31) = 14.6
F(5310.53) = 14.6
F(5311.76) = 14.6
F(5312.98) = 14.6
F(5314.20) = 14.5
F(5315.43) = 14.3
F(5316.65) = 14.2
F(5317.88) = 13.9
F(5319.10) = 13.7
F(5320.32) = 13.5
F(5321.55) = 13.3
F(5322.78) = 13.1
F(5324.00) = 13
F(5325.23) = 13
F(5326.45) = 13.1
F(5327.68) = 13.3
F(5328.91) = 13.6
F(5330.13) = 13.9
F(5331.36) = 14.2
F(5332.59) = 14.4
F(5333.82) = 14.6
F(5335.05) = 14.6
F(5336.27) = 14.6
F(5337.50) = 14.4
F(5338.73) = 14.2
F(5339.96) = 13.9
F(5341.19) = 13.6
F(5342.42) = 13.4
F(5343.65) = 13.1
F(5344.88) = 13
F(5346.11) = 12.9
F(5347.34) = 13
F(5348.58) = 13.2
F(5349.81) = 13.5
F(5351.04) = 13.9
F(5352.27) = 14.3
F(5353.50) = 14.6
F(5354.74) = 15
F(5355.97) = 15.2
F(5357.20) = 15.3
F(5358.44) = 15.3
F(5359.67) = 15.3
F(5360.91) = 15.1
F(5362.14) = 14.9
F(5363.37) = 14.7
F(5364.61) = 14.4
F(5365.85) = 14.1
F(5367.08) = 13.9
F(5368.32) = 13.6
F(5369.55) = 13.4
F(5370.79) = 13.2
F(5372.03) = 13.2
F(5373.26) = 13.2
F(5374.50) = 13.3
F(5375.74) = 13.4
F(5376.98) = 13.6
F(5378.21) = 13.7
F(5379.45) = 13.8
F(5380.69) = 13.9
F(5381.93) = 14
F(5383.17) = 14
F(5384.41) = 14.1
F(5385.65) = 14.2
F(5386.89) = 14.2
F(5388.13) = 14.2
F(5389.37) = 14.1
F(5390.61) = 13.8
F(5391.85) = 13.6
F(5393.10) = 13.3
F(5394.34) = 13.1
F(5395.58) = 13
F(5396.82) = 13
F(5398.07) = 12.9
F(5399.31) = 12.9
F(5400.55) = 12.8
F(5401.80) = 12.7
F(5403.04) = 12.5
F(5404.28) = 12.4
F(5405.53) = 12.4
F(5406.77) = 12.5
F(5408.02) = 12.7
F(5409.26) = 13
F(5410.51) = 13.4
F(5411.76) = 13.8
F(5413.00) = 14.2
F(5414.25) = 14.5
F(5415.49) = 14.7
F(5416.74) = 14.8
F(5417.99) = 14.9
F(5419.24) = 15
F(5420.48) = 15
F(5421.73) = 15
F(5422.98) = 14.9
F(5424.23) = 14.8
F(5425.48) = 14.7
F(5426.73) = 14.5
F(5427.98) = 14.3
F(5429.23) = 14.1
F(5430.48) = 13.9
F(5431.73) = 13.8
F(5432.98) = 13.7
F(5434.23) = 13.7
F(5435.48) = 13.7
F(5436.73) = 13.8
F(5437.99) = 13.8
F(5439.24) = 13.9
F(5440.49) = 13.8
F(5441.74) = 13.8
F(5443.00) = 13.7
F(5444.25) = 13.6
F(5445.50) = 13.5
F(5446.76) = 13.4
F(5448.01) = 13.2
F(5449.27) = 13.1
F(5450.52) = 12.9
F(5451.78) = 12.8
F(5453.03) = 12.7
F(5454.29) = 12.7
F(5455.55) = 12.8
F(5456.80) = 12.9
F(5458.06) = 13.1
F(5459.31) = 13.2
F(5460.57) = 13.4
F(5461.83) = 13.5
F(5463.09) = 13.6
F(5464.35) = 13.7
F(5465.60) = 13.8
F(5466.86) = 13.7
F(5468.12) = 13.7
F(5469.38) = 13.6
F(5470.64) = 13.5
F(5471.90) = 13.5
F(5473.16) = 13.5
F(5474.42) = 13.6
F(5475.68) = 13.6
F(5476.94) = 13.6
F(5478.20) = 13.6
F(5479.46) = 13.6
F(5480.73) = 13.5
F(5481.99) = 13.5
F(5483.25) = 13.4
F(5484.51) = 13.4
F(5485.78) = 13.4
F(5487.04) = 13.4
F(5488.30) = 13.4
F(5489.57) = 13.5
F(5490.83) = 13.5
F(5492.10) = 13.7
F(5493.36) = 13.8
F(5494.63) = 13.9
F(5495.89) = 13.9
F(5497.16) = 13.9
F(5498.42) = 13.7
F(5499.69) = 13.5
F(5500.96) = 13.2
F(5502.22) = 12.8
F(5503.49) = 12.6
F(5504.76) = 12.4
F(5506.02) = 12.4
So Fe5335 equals 2.7 Angstrom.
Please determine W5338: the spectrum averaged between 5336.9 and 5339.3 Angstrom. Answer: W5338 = 14.3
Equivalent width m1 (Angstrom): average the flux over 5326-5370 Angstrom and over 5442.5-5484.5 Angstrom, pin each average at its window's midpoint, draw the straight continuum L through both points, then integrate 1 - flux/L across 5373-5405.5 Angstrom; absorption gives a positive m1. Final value 1.0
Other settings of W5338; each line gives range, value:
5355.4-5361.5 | 15.2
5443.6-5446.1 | 13.6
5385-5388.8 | 14.2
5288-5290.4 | 14.4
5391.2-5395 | 13.3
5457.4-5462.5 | 13.3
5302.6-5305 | 14.2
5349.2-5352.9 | 13.9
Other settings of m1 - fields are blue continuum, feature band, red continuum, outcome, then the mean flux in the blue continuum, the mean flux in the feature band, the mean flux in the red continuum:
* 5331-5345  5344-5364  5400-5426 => -0.5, 14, 14.3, 13.8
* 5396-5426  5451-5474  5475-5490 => 0.4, 13.7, 13.3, 13.5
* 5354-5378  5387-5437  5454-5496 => 0.5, 14.2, 13.8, 13.5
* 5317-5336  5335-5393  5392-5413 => -2.8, 13.7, 14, 13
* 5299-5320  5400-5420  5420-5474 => 0.4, 14.3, 13.5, 13.7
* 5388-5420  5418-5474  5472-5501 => -0.8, 13.5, 13.7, 13.6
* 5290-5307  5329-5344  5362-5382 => -0.2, 14.1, 14.1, 13.8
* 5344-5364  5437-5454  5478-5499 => 0.5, 14.3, 13.4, 13.6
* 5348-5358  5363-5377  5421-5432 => 0.7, 14.4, 13.6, 14.5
